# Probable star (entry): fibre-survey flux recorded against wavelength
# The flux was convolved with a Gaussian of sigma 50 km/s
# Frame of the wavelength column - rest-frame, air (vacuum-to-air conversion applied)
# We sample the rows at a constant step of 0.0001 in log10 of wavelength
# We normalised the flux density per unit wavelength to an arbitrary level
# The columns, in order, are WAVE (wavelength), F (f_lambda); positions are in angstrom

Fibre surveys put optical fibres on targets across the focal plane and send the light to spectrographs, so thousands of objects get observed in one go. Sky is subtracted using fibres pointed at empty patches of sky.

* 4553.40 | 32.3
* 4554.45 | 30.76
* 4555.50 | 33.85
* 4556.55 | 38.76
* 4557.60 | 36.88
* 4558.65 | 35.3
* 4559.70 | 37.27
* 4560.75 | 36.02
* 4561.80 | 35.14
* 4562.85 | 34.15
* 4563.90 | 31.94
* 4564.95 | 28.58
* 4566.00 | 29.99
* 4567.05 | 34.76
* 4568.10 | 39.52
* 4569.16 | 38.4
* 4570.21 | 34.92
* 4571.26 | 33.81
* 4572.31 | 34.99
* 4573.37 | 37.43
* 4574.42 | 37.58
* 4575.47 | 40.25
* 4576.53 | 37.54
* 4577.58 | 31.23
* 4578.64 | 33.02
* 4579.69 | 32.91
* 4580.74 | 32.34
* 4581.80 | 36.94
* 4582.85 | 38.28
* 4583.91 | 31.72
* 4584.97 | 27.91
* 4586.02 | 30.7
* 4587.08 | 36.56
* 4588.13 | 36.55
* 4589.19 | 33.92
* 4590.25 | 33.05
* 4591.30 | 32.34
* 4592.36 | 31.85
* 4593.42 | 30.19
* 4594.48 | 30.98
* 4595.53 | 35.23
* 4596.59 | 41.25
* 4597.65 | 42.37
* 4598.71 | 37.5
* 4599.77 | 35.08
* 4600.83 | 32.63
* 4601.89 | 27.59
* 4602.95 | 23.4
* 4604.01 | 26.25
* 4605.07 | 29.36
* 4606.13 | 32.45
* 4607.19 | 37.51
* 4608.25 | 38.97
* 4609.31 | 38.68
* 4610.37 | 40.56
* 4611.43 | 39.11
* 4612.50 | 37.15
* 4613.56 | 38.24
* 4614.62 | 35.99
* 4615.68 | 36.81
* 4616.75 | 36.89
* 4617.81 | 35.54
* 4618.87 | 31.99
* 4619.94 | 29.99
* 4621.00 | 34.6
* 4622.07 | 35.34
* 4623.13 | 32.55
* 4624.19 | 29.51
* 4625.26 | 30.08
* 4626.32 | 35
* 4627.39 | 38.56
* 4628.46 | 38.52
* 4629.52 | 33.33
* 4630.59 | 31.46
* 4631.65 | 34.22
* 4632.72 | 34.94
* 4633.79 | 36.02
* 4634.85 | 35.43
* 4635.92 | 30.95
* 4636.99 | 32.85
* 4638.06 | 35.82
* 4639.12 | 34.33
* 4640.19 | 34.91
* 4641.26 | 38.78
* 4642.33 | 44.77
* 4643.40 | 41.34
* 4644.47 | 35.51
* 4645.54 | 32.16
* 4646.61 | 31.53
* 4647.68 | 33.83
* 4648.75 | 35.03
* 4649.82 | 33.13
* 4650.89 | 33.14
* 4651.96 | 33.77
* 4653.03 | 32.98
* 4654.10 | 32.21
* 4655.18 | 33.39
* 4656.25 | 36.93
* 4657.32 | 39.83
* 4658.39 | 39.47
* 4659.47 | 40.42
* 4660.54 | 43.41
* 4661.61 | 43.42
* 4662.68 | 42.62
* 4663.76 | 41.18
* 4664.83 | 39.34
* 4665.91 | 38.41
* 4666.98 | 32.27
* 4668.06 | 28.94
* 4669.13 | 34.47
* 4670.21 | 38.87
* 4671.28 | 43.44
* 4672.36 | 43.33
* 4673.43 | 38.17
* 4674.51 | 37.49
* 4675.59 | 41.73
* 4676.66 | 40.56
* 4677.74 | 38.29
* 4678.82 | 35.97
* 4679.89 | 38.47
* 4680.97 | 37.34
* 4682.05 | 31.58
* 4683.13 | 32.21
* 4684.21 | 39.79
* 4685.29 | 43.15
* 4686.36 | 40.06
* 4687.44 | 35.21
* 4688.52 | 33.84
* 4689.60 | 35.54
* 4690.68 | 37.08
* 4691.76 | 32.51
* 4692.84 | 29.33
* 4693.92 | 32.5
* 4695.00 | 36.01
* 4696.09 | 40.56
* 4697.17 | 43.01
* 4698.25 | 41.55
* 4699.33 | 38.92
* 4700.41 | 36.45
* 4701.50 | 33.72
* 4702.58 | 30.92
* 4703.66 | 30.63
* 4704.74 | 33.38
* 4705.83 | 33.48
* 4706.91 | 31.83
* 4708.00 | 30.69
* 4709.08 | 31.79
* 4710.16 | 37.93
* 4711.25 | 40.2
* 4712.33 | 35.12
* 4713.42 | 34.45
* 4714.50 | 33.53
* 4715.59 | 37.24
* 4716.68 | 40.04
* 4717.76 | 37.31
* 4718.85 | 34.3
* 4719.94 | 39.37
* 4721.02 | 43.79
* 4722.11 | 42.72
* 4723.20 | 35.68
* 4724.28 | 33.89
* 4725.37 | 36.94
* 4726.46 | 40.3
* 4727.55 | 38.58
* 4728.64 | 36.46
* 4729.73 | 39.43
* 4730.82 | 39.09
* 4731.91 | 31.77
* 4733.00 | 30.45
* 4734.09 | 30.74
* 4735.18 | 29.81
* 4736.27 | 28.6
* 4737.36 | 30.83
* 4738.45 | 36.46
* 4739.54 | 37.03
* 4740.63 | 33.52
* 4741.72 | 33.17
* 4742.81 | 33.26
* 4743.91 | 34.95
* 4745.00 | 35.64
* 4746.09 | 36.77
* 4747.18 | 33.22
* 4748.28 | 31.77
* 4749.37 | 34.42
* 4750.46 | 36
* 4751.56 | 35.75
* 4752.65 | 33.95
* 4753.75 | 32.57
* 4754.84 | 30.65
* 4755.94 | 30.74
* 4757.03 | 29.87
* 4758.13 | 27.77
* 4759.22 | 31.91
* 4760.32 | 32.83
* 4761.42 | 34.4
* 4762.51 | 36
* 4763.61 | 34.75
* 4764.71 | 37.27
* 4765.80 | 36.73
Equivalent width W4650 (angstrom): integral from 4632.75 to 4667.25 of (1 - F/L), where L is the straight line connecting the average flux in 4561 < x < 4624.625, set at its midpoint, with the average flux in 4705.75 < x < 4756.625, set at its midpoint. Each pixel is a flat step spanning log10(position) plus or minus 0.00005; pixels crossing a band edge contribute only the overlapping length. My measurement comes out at -1.9 angstrom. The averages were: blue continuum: 34.4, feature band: 36.6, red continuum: 35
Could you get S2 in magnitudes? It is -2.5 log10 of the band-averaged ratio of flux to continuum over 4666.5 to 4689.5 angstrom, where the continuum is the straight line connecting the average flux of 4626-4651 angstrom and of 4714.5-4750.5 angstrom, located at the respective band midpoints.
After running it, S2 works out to -0.06 mag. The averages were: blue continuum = 35.3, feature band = 37.4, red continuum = 35.5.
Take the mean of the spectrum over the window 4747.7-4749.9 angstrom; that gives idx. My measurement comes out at 33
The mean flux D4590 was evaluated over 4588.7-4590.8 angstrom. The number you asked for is 33.5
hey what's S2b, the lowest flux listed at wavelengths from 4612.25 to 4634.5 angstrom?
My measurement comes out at 29.51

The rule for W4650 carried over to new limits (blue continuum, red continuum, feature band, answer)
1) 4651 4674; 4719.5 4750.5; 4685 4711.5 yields 0.8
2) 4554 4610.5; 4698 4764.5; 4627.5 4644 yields -0.7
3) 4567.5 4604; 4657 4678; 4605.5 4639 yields 1.3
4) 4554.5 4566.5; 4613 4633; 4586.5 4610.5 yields 0.2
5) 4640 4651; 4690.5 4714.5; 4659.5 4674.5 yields -1.5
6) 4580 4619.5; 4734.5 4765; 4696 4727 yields -2.7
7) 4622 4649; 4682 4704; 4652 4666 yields -1.3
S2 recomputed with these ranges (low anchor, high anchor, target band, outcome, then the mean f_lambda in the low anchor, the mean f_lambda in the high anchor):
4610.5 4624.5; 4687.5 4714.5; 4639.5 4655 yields 0.00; 35.1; 35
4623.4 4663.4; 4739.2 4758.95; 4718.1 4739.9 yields -0.06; 35.8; 33.3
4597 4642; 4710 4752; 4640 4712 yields -0.05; 34.6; 35.6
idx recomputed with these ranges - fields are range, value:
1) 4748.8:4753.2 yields 35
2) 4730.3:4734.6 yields 33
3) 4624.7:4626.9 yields 32.6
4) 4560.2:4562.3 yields 35.6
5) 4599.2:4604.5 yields 29.1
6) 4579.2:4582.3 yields 34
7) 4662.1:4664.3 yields 41.9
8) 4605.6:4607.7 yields 35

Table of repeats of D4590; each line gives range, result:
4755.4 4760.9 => 30.6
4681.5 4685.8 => 36.6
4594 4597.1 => 35.9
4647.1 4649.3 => 34.4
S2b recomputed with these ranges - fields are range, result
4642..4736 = 28.94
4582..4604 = 23.4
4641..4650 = 31.53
